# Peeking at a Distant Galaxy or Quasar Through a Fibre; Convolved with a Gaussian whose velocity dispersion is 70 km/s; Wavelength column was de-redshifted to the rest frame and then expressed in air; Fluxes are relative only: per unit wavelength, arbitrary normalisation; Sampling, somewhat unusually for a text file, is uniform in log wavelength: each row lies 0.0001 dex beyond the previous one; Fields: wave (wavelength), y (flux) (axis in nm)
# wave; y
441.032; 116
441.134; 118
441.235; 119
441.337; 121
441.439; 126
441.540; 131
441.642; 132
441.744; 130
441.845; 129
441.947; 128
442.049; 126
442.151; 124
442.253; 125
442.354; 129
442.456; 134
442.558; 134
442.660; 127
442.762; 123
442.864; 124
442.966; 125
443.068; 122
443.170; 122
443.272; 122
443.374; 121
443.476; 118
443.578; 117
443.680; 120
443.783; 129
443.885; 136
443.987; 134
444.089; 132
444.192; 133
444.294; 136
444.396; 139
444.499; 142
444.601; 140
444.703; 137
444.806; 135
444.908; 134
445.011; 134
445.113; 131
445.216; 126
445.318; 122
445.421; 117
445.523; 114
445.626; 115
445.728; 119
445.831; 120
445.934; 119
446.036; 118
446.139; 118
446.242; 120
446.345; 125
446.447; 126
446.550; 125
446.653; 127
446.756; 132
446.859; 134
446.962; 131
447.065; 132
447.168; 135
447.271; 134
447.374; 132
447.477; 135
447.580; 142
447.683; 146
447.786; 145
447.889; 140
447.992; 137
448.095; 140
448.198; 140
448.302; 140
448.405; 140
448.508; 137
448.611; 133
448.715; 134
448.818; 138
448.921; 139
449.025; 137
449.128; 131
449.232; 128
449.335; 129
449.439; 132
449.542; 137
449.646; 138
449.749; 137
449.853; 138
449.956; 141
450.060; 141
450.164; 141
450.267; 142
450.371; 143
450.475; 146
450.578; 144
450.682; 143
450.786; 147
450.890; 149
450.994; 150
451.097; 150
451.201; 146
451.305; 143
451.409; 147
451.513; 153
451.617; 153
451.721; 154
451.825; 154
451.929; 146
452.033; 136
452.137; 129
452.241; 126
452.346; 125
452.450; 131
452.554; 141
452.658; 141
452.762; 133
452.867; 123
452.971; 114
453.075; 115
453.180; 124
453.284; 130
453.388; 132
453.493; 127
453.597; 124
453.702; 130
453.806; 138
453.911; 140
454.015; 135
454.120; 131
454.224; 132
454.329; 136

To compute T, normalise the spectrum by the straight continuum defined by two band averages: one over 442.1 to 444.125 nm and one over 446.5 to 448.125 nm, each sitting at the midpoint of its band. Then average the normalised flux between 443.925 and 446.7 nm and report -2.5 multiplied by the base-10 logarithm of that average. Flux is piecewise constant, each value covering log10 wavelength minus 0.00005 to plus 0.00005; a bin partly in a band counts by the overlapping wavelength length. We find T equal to 0.03 mag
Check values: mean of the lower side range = 126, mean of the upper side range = 135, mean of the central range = 127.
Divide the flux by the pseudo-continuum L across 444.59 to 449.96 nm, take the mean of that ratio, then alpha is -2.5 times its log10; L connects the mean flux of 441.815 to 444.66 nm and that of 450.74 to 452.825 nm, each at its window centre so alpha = 0.03 mag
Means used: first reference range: 128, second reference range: 143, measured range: 132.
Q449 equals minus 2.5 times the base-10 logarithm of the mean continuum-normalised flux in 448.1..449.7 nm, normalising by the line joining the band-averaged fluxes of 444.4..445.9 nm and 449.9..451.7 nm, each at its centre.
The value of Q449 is 0.033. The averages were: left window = 128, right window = 146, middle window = 136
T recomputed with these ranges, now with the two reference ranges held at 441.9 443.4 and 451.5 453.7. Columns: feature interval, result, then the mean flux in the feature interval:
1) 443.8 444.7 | -0.08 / 136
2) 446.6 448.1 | -0.05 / 136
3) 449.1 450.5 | -0.05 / 137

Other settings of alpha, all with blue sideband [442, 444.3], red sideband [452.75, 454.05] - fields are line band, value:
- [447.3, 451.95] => -0.11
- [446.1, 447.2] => -0.01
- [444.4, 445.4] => -0.05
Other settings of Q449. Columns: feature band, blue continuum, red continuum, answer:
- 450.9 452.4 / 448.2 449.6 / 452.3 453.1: -0.11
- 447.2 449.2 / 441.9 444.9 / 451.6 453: -0.04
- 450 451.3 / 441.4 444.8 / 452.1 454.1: -0.13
